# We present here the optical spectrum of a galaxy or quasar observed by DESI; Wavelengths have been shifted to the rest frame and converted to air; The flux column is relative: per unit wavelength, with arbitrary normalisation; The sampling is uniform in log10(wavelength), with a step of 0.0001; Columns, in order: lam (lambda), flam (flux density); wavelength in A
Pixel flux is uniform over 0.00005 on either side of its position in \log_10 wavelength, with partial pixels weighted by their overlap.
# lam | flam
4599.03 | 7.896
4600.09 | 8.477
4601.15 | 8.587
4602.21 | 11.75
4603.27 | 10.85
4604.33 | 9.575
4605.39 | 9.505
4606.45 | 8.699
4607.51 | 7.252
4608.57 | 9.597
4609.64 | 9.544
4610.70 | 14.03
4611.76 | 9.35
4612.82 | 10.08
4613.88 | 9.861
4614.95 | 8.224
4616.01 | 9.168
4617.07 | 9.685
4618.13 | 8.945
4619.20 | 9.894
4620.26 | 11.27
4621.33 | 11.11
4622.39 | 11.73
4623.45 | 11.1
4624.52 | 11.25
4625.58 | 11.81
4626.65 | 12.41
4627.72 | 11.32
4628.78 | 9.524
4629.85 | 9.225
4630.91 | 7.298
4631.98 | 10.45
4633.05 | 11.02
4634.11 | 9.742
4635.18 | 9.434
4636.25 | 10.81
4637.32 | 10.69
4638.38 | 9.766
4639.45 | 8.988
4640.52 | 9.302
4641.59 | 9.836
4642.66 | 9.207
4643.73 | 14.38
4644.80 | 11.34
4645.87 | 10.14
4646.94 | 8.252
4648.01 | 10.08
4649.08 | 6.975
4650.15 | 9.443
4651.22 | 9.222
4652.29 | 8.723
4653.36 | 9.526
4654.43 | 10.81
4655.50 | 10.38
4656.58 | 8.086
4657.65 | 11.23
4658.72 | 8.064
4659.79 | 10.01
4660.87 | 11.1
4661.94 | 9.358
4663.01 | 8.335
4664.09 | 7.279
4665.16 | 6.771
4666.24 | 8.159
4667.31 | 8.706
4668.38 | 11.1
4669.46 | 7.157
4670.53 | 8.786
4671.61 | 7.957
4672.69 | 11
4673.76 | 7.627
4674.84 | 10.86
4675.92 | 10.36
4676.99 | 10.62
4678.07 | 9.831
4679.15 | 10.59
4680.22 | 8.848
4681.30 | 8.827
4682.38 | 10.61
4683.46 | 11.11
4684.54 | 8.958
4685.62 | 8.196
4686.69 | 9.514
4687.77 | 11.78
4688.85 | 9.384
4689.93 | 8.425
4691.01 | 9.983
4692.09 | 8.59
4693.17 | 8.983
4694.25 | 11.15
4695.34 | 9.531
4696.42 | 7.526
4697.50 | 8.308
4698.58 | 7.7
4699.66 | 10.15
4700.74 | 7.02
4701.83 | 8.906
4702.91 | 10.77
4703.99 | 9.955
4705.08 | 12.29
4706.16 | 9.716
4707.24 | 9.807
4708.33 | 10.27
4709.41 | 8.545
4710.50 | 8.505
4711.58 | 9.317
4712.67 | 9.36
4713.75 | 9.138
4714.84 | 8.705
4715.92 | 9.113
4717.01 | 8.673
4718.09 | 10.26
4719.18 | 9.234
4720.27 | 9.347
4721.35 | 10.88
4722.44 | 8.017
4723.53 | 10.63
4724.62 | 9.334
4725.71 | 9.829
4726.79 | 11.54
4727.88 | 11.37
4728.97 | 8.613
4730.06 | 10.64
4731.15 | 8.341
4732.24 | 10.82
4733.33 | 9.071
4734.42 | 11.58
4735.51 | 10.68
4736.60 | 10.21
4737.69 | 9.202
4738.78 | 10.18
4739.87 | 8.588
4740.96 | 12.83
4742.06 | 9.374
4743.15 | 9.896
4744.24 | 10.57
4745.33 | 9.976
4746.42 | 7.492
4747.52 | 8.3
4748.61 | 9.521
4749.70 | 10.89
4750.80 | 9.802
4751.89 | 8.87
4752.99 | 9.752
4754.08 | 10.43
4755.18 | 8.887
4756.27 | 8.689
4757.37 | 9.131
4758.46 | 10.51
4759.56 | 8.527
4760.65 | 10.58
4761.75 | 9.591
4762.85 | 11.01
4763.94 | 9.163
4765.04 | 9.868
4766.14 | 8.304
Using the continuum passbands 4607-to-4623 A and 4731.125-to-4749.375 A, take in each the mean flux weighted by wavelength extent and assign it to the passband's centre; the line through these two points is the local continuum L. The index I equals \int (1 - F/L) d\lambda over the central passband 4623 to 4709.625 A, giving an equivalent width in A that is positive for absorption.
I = 2.7 A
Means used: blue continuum 9.99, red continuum 9.86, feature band 9.63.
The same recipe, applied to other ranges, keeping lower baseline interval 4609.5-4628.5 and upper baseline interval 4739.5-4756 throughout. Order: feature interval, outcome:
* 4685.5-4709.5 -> 1.4 A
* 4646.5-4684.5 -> 3.6 A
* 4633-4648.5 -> 0.4 A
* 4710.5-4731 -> 0.5 A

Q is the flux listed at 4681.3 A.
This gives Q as 8.827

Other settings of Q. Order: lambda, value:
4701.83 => 8.906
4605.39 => 9.505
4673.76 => 7.627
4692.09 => 8.59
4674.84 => 10.86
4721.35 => 10.88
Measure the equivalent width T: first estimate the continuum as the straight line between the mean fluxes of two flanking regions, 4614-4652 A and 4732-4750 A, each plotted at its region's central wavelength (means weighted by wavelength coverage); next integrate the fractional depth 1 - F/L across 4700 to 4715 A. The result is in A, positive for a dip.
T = 0.7 A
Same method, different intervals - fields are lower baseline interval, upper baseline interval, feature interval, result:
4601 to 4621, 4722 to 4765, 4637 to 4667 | 1.1 A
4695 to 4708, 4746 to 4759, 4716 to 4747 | -1.8 A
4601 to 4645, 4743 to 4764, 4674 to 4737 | 1.0 A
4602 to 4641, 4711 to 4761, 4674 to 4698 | 0.7 A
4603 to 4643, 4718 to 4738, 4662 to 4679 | 1.7 A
